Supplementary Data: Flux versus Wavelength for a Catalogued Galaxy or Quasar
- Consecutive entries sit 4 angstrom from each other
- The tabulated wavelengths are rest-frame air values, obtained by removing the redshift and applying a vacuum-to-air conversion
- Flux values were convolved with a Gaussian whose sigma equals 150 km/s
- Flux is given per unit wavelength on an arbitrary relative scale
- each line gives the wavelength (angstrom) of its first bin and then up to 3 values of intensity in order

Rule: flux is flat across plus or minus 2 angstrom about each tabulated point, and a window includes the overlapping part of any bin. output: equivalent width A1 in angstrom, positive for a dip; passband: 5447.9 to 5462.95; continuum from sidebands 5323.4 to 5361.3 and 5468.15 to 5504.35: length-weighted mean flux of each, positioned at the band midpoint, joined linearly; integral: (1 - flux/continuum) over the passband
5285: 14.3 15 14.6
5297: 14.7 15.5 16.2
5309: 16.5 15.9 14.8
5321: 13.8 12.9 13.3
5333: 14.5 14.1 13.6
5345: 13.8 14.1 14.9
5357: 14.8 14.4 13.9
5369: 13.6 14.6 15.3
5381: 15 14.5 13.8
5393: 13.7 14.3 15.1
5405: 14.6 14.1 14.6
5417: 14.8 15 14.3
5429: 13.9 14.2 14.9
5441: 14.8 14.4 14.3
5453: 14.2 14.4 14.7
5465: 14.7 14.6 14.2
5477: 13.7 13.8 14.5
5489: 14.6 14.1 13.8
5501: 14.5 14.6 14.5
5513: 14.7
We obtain -0.3 angstrom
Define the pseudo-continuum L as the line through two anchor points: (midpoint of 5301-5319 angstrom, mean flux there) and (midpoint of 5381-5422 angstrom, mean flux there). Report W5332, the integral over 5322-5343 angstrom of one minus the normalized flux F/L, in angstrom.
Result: 2.4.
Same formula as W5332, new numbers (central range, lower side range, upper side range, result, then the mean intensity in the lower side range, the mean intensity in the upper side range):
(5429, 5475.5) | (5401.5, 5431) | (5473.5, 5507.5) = -0.3 angstrom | 14.5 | 14.2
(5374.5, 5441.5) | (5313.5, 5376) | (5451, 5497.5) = -1.4 angstrom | 14.1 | 14.3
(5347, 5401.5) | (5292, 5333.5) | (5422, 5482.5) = 0.7 angstrom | 14.8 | 14.4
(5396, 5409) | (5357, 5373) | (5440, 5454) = -0.3 angstrom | 14.1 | 14.4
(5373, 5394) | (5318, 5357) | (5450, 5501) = -0.7 angstrom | 14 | 14.3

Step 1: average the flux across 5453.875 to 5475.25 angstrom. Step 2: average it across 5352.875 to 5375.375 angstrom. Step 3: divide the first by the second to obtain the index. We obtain 1.0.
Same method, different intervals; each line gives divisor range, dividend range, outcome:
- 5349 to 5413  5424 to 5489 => 0.99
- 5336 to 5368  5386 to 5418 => 1.01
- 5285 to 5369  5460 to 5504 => 0.98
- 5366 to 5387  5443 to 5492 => 0.98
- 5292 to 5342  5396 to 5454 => 0.99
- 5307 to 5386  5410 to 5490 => 1.00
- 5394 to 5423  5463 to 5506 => 0.98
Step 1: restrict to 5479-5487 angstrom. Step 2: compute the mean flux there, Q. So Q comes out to 14.2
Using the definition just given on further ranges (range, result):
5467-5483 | 14.1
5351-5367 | 14.5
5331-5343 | 14.1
